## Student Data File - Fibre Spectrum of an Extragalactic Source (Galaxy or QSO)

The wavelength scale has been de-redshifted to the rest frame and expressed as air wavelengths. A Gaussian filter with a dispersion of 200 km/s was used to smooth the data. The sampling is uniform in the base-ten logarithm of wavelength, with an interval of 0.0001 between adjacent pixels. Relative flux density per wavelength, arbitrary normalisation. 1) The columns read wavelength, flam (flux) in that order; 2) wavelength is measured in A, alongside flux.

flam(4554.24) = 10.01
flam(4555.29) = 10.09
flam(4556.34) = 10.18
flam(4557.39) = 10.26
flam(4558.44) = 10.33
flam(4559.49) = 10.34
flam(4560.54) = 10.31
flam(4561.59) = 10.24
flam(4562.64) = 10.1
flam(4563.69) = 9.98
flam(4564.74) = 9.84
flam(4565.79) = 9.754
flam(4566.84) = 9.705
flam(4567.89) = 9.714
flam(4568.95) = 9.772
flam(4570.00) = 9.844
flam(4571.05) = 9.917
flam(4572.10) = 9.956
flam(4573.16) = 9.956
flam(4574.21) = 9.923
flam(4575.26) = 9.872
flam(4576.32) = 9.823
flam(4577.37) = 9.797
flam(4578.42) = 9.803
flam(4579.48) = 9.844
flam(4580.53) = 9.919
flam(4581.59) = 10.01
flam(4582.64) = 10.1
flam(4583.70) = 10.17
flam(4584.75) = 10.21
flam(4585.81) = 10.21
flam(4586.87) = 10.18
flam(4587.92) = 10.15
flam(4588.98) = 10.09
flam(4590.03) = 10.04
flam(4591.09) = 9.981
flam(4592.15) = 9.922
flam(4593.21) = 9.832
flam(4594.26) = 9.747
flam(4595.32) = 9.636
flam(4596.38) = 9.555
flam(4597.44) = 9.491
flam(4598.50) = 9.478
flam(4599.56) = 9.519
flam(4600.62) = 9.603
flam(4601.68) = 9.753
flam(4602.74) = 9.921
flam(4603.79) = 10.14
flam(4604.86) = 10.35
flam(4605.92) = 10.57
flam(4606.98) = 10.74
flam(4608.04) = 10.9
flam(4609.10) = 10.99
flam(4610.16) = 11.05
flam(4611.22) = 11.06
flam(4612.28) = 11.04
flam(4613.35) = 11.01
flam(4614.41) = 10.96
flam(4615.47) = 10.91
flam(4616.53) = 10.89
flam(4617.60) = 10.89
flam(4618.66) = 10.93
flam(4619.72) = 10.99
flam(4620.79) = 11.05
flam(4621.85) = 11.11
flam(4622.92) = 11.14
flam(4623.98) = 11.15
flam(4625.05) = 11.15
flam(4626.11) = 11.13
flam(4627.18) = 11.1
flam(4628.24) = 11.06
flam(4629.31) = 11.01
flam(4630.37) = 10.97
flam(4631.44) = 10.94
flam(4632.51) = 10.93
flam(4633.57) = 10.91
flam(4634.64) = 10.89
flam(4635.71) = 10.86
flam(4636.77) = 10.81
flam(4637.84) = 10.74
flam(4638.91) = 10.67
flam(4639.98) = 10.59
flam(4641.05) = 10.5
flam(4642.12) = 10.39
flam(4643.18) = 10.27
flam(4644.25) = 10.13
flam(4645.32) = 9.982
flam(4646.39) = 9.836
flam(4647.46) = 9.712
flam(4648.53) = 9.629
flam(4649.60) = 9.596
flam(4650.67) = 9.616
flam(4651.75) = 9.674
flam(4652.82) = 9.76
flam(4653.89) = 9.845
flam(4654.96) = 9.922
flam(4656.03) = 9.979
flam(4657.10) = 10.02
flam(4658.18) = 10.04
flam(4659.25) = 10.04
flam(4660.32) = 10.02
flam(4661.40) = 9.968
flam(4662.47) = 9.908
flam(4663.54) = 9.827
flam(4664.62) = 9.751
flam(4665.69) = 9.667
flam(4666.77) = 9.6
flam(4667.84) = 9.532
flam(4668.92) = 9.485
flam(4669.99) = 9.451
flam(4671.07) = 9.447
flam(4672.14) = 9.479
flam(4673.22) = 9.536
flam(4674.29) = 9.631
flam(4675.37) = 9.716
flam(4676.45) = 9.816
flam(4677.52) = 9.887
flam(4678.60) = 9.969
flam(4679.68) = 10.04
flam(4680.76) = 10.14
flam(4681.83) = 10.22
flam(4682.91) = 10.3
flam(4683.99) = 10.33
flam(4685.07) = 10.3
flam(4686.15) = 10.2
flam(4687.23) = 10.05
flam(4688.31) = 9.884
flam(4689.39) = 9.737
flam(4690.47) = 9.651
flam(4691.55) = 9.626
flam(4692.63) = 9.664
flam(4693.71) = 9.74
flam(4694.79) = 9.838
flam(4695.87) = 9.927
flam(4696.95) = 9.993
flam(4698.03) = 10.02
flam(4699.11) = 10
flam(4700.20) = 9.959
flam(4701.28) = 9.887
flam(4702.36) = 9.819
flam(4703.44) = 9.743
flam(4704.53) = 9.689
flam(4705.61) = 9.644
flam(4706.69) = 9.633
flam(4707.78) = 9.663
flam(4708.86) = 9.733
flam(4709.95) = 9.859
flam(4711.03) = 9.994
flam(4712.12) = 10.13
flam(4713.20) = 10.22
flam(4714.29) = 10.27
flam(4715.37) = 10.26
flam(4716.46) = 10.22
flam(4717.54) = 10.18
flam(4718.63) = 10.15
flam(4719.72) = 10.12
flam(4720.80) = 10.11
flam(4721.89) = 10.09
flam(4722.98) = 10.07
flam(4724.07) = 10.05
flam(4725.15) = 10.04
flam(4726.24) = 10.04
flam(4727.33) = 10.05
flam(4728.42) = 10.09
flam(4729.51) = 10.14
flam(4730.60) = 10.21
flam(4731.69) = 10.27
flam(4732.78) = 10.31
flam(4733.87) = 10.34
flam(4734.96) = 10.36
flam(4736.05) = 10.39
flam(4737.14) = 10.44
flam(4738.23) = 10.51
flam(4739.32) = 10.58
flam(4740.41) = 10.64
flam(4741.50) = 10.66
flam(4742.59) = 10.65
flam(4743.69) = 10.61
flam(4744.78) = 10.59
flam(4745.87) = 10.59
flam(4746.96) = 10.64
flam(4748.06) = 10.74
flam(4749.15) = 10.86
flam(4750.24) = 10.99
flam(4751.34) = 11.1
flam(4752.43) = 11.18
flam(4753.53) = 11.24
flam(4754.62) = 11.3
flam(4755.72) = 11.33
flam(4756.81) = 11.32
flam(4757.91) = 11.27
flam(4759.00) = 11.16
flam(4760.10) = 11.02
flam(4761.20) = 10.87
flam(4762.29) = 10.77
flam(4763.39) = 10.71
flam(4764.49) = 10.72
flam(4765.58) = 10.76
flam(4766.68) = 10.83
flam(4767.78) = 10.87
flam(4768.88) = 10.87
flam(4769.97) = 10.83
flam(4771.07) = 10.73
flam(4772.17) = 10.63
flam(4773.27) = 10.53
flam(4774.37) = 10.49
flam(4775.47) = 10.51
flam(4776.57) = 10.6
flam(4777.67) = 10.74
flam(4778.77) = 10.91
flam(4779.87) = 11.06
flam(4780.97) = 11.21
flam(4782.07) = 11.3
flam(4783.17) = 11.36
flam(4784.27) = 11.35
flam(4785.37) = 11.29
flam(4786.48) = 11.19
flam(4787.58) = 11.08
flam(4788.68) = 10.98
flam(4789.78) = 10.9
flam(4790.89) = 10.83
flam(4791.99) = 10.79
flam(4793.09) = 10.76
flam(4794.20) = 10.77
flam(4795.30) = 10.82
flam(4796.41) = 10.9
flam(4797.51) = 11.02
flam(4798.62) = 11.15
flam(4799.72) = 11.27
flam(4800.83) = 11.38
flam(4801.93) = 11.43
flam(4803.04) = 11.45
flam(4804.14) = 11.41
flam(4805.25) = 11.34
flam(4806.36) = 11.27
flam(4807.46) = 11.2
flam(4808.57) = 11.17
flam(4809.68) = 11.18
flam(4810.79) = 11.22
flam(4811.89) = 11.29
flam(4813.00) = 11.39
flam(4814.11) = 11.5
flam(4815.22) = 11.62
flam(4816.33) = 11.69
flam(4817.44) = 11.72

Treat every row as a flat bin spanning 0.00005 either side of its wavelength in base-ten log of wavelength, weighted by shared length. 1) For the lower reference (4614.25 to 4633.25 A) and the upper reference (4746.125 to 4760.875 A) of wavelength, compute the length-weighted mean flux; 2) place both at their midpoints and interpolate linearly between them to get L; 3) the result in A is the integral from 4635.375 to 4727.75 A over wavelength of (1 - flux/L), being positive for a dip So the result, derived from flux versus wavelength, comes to 9.1 A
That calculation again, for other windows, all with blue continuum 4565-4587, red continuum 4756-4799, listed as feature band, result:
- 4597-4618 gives -0.8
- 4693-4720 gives 1.6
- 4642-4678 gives 1.9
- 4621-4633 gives -1.0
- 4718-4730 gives 0.6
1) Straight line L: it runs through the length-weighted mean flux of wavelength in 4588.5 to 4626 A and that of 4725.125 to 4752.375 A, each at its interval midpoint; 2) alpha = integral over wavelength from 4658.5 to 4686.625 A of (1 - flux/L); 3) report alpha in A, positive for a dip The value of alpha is 1.7 A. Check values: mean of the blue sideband 10.5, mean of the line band 9.86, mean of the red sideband 10.5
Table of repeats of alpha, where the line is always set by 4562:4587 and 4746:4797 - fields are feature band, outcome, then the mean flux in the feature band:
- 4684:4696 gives 0.7 A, 9.89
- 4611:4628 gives -1.5 A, 11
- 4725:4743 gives 0.7 A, 10.3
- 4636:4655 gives 0.3 A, 10.1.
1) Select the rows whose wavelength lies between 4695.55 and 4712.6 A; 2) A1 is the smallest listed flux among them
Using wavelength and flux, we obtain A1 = 9.633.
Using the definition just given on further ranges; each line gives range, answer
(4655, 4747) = 9.447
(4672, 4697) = 9.479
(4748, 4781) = 10.49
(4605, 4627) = 10.57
